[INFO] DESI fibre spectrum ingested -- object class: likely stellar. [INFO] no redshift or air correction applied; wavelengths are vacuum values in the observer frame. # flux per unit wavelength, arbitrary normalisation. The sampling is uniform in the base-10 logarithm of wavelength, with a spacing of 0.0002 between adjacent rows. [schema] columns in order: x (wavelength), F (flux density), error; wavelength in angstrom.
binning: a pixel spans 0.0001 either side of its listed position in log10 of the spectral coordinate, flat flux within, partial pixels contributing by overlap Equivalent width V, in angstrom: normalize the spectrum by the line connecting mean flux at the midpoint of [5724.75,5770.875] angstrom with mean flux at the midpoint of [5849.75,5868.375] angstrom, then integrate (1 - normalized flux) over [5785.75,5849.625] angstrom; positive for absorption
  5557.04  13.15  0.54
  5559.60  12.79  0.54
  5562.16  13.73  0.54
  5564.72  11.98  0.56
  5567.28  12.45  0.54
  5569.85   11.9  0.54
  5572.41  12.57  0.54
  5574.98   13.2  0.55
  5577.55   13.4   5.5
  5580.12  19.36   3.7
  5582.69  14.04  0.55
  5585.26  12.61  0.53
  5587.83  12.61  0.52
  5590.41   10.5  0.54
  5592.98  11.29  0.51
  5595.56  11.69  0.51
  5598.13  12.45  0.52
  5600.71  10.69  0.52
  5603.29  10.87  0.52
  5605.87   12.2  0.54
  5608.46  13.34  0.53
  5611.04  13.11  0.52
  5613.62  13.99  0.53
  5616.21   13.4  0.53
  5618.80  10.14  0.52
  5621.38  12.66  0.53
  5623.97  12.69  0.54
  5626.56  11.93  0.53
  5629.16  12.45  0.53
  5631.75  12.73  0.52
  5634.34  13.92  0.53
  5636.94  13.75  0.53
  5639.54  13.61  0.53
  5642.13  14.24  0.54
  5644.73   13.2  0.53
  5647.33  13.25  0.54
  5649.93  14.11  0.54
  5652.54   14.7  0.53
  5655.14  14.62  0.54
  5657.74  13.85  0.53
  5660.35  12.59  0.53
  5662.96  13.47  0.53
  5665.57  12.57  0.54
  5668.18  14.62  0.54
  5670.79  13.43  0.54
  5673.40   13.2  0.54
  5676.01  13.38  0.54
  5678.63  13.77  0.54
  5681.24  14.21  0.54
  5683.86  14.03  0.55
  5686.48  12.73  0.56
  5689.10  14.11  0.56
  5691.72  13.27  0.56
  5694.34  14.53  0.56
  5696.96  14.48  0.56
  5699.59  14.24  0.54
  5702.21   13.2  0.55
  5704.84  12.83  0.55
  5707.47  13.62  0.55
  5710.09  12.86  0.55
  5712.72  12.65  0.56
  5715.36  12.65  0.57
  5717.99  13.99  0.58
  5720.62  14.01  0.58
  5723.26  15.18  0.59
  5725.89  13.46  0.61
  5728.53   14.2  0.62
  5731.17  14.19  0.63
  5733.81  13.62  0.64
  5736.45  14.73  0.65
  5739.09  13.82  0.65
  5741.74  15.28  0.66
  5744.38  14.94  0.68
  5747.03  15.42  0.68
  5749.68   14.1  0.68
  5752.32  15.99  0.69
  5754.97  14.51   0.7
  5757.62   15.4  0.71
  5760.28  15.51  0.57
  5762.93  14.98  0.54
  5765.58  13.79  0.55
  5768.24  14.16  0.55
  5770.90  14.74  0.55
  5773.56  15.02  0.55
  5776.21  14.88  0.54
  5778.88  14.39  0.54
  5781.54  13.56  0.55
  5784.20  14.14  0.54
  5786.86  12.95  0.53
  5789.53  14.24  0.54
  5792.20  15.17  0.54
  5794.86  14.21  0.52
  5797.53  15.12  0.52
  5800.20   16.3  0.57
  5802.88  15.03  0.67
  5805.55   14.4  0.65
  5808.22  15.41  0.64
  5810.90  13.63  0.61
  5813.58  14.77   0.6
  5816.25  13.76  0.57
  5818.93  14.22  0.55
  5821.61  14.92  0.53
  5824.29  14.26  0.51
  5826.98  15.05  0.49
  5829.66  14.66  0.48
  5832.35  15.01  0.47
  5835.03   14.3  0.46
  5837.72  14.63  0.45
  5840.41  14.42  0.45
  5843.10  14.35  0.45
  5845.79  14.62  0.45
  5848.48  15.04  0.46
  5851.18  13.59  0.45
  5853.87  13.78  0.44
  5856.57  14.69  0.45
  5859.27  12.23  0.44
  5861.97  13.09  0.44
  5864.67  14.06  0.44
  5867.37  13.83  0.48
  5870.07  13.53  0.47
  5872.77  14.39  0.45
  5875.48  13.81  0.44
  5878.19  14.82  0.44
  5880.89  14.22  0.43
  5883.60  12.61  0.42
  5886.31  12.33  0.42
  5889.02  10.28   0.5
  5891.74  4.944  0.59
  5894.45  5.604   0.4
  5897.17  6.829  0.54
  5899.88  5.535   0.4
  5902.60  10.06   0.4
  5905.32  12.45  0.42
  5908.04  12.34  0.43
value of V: -2.9 angstrom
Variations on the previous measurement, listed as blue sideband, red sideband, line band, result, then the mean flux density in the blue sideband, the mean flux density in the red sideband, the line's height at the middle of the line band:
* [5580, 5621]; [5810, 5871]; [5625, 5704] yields -4.2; 12.5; 14.2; 12.9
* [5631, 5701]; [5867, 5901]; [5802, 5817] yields -3.3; 13.7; 10.9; 11.9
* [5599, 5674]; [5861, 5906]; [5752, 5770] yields -3.9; 13.1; 11.3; 12.2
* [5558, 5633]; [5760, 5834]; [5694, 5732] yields 0.2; 12.6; 14.6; 13.8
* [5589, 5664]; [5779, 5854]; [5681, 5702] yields -0.8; 12.8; 14.5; 13.4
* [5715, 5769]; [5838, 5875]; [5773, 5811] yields -0.8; 14.5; 14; 14.3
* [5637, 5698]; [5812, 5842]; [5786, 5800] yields -0.2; 13.7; 14.5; 14.4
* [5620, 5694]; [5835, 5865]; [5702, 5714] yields 0.5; 13.5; 14.1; 13.6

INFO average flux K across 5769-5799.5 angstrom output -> 14.4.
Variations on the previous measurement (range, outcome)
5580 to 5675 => 13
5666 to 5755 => 14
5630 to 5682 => 13.6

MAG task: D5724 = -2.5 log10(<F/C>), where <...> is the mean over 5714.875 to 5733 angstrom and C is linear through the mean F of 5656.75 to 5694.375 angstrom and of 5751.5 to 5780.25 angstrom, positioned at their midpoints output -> 0.02 mag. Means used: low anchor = 13.5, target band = 14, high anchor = 14.8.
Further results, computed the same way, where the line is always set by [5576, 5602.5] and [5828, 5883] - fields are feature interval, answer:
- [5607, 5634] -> 0.03 mag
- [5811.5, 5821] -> -0.02 mag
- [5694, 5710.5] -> -0.02 mag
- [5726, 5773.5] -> -0.08 mag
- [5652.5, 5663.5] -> -0.05 mag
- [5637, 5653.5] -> -0.06 mag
